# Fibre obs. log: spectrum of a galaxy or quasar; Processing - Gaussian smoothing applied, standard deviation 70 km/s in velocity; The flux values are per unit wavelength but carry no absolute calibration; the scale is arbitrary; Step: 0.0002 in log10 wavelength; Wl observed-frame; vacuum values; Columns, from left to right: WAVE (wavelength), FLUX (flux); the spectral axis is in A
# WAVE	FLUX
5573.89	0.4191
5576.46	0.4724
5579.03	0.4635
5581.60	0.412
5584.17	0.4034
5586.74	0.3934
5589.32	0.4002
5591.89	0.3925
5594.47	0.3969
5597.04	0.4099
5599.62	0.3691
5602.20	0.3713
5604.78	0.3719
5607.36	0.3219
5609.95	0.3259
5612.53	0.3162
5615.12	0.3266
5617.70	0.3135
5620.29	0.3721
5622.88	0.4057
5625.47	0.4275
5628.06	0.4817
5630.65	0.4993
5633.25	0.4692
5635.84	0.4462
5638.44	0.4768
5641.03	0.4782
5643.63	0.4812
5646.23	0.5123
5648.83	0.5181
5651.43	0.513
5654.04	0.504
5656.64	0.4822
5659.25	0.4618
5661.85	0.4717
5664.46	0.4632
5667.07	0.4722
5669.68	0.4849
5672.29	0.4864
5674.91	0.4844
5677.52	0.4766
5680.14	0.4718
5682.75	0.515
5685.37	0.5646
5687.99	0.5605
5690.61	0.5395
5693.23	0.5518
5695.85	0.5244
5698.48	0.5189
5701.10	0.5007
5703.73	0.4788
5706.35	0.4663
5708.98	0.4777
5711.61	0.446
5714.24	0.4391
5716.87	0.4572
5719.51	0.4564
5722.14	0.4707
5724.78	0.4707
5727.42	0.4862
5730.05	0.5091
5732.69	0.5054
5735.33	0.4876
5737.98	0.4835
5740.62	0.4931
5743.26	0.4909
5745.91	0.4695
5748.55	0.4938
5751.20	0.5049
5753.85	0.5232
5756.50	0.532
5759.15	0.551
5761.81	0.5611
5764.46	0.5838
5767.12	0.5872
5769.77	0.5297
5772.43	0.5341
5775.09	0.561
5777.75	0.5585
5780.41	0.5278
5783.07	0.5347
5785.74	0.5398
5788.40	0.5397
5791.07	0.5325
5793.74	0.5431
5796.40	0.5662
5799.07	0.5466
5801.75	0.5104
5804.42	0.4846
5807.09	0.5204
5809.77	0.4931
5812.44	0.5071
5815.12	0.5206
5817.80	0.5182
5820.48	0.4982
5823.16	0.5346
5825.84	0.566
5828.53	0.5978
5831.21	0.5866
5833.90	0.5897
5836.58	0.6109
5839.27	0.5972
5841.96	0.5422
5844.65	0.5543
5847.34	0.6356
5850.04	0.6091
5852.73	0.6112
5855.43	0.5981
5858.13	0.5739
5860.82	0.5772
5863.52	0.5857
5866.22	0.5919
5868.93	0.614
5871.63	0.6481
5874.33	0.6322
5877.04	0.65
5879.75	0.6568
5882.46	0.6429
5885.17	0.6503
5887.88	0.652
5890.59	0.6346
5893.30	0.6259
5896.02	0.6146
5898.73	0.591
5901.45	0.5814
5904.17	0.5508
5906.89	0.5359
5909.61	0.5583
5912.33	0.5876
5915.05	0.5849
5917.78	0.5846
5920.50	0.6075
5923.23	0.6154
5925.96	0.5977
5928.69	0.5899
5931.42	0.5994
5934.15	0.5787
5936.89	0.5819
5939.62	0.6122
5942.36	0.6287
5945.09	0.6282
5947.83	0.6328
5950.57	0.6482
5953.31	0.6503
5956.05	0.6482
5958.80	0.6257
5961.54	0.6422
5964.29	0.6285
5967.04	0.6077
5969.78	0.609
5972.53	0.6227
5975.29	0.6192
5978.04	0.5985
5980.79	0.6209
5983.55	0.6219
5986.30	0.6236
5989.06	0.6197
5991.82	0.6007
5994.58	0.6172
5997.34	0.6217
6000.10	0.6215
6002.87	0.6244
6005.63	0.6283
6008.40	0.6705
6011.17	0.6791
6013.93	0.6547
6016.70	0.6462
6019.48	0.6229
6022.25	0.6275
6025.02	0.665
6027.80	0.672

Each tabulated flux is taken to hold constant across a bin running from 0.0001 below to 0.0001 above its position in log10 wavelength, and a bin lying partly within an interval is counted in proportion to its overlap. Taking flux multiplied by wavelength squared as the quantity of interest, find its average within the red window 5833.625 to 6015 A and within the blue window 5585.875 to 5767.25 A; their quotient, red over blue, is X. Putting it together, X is 1.4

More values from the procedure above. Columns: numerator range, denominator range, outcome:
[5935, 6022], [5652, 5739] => 1.41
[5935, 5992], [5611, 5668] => 1.55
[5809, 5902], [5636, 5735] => 1.28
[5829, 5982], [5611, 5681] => 1.46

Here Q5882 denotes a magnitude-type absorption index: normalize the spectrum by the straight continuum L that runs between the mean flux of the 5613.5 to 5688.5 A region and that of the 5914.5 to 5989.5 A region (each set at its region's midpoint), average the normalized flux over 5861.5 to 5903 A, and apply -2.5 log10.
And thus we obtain -0.08 mag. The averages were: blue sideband 0.468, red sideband 0.616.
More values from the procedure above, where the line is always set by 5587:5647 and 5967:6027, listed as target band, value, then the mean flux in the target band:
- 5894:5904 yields -0.04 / 0.592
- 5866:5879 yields -0.14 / 0.631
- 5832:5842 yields -0.11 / 0.591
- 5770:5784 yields -0.09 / 0.542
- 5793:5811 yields -0.02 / 0.523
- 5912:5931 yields -0.02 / 0.596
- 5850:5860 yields -0.10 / 0.596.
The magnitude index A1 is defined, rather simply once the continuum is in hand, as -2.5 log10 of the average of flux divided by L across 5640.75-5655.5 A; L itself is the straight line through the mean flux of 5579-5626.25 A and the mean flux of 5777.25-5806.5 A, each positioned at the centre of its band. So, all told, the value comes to -0.21 mag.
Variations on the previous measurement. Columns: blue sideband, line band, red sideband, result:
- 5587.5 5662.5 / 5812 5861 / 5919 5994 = -0.05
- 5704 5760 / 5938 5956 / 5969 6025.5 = -0.06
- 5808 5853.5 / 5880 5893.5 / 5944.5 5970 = -0.09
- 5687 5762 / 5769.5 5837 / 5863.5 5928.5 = 0.02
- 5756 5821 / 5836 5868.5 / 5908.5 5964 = -0.04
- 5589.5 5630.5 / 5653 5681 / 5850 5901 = -0.12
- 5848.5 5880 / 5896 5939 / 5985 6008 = 0.06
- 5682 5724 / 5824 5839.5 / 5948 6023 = -0.06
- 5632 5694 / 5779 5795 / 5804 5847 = 0.00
